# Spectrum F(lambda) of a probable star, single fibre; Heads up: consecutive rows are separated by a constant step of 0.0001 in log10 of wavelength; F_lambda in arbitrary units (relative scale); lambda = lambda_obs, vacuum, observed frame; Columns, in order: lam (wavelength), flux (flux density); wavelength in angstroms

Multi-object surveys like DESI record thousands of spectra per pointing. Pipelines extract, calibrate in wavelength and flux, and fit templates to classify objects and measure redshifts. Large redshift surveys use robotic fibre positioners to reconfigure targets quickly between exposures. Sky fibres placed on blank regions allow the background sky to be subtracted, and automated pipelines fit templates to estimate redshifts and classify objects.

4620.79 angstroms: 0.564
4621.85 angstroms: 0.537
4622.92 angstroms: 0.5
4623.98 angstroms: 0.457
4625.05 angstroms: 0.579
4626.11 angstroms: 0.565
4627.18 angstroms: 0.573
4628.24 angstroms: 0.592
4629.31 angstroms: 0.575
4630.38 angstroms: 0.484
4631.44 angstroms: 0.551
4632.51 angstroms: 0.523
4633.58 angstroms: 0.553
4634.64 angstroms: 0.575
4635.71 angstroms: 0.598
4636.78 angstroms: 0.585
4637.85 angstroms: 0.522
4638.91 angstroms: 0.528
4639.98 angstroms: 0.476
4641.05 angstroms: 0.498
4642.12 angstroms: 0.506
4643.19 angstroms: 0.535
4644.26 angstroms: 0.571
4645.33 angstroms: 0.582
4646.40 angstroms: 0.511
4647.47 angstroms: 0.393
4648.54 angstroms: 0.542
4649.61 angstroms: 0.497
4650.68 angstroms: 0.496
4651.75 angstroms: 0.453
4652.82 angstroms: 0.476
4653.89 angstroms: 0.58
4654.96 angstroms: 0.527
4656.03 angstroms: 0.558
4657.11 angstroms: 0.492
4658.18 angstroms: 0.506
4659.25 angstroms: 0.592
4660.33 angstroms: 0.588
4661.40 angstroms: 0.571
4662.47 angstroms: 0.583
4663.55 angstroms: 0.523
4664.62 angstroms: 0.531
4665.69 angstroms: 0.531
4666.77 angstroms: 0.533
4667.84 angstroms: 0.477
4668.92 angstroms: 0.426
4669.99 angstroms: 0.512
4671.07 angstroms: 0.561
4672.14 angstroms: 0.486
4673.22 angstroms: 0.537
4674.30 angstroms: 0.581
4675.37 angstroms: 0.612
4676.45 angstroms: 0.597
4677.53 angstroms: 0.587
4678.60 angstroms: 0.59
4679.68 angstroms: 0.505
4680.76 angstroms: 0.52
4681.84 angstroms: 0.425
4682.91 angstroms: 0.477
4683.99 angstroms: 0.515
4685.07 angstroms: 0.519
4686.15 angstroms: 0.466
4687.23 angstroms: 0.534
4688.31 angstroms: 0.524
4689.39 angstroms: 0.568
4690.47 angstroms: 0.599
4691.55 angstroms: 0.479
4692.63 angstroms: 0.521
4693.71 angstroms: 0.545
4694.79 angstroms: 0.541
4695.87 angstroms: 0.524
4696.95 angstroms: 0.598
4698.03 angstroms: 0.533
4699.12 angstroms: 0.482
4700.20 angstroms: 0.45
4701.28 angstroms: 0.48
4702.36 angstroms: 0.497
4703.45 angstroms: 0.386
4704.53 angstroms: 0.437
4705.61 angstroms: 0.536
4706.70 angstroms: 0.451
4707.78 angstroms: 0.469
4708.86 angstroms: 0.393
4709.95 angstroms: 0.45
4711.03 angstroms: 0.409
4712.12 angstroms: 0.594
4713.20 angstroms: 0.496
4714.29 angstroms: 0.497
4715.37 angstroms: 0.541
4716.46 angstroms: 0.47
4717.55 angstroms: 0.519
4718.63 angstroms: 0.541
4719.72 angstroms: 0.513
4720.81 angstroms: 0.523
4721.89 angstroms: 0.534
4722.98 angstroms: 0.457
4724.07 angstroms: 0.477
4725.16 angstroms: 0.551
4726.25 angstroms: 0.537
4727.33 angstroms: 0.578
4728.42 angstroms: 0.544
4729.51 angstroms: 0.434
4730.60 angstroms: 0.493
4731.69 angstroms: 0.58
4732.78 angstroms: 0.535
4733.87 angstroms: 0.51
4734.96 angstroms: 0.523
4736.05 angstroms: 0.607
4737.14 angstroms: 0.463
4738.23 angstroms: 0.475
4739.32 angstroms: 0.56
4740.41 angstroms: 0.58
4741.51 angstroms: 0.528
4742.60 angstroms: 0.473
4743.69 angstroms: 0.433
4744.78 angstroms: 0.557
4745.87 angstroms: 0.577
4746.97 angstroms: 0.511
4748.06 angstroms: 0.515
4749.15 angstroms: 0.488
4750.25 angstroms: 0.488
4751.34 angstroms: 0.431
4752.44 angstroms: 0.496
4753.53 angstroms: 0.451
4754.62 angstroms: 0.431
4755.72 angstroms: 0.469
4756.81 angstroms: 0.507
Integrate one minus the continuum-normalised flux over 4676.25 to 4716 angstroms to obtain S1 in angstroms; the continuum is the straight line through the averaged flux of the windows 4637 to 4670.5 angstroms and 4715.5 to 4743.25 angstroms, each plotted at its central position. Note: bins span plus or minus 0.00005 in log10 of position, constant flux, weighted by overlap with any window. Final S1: 1.1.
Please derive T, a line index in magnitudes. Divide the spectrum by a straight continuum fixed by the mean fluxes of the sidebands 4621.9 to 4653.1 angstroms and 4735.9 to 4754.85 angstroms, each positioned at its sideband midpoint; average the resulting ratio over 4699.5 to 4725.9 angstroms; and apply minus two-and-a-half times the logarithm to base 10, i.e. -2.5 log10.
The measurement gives 0.05 mag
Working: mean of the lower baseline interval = 0.528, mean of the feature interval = 0.487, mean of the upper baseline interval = 0.503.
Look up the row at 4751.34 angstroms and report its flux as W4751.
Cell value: 0.431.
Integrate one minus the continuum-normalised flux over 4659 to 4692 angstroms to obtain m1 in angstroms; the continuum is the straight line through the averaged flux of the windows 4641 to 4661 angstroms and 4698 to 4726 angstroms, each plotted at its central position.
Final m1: -1.6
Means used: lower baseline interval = 0.522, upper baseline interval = 0.487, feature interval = 0.533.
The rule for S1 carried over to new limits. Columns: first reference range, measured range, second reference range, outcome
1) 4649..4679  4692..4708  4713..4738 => 0.86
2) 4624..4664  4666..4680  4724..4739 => -0.20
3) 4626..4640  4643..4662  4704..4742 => 0.58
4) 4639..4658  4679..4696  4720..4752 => -0.11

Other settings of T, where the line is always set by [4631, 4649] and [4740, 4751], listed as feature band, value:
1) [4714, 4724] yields 0.017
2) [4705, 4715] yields 0.089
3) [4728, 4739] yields -0.005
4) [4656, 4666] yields -0.039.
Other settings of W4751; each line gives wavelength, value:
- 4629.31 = 0.575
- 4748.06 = 0.515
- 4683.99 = 0.515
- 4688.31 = 0.524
